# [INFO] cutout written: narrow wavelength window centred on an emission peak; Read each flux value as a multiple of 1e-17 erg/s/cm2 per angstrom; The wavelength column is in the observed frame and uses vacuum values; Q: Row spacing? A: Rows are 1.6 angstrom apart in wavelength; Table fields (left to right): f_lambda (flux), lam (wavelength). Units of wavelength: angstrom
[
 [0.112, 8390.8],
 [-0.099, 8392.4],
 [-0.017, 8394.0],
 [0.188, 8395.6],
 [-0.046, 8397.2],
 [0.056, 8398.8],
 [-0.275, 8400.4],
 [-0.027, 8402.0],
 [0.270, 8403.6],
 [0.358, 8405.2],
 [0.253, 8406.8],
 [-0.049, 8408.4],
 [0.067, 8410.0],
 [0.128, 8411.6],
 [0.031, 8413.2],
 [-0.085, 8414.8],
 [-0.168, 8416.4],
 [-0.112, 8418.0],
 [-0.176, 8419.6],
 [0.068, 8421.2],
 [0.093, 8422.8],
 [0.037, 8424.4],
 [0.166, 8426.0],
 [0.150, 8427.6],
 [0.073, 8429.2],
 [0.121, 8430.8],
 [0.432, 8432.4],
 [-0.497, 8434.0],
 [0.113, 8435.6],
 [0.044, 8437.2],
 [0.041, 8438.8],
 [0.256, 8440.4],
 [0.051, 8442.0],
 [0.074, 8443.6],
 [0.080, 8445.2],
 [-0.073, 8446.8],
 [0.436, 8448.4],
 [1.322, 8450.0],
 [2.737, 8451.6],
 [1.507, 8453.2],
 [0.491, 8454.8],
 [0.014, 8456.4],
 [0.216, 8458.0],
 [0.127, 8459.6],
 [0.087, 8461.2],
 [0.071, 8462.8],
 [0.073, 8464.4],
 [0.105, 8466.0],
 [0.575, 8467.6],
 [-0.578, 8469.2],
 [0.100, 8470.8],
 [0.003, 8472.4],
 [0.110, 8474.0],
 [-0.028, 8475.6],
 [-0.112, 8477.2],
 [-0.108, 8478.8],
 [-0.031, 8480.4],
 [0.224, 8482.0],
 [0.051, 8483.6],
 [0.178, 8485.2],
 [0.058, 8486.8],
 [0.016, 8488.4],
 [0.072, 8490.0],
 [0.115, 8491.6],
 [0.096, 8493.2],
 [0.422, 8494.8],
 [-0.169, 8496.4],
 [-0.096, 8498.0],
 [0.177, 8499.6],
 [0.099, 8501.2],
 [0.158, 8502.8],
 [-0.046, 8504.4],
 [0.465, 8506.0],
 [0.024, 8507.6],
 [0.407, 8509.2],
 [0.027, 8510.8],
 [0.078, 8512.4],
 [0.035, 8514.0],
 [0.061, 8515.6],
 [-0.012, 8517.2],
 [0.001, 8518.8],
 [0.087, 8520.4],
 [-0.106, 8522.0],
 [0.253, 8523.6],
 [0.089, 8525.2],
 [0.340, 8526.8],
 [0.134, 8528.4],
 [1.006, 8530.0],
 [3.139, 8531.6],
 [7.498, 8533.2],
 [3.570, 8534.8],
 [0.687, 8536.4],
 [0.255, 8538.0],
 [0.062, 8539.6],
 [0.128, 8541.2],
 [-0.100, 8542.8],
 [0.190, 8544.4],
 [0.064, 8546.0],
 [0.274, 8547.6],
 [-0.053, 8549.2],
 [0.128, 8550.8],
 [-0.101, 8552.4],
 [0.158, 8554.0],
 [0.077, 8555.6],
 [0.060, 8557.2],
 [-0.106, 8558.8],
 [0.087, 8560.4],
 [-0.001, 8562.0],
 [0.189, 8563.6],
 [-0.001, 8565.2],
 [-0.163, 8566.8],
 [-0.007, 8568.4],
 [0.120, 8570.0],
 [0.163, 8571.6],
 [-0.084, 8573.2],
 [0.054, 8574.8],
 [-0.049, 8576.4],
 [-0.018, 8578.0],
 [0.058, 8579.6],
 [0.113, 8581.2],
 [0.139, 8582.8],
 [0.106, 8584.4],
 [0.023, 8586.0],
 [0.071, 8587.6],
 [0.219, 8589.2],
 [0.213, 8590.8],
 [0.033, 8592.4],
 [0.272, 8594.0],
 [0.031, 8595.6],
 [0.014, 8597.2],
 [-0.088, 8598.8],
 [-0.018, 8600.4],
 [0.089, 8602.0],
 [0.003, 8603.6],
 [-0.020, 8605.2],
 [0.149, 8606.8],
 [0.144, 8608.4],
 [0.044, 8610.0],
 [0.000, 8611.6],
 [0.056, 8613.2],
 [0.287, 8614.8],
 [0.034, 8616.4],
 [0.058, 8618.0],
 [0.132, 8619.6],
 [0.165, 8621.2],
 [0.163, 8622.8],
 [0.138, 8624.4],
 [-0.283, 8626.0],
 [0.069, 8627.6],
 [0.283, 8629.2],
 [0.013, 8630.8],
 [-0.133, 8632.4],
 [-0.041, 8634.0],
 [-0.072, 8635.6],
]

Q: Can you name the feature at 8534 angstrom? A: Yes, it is [O III]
